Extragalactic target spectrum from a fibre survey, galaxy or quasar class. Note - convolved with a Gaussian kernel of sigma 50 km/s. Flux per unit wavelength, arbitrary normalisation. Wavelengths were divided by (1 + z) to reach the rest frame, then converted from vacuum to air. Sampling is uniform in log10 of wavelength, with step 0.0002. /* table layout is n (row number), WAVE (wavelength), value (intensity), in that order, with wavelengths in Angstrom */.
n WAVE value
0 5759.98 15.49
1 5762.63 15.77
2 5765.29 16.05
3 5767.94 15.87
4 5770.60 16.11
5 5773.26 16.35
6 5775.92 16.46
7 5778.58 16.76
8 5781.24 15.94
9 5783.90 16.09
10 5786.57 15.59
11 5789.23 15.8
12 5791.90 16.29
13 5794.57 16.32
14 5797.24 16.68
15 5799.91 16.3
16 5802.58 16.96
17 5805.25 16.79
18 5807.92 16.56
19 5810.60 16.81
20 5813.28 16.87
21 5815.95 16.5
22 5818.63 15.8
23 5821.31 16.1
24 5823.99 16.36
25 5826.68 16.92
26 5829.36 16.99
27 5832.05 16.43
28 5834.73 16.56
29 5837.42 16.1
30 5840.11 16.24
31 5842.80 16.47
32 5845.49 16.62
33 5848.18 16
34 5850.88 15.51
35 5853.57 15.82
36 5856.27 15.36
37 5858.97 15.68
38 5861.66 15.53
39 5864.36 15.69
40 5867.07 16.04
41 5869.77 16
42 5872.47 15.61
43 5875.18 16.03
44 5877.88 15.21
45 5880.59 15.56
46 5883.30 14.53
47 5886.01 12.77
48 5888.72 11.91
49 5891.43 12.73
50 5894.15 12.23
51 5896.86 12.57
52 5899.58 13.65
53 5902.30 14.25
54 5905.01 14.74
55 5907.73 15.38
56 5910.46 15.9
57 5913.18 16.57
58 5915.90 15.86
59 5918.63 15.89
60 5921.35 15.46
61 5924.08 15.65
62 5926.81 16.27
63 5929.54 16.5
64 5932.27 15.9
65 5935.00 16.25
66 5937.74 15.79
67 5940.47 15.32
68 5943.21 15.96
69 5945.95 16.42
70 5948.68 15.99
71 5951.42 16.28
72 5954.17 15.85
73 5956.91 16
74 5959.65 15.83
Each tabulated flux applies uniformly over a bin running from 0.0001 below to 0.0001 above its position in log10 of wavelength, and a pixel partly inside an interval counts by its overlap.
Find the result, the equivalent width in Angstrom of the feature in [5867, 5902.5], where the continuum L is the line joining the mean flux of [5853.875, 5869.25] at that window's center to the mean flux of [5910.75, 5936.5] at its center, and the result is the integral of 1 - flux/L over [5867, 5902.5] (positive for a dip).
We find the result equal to 3.7 Angstrom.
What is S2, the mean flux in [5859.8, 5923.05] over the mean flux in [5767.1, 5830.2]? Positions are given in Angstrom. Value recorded 0.90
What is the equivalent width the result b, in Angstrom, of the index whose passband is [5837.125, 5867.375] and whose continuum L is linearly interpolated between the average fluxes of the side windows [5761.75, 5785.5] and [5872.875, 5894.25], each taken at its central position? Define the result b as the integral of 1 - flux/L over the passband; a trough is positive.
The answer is -2.6 Angstrom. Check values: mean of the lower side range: 16.2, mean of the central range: 15.9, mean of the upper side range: 14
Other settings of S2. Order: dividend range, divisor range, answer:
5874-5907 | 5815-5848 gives 0.85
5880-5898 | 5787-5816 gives 0.79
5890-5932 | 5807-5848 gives 0.91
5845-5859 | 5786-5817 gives 0.96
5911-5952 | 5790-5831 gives 0.97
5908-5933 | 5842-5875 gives 1.01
